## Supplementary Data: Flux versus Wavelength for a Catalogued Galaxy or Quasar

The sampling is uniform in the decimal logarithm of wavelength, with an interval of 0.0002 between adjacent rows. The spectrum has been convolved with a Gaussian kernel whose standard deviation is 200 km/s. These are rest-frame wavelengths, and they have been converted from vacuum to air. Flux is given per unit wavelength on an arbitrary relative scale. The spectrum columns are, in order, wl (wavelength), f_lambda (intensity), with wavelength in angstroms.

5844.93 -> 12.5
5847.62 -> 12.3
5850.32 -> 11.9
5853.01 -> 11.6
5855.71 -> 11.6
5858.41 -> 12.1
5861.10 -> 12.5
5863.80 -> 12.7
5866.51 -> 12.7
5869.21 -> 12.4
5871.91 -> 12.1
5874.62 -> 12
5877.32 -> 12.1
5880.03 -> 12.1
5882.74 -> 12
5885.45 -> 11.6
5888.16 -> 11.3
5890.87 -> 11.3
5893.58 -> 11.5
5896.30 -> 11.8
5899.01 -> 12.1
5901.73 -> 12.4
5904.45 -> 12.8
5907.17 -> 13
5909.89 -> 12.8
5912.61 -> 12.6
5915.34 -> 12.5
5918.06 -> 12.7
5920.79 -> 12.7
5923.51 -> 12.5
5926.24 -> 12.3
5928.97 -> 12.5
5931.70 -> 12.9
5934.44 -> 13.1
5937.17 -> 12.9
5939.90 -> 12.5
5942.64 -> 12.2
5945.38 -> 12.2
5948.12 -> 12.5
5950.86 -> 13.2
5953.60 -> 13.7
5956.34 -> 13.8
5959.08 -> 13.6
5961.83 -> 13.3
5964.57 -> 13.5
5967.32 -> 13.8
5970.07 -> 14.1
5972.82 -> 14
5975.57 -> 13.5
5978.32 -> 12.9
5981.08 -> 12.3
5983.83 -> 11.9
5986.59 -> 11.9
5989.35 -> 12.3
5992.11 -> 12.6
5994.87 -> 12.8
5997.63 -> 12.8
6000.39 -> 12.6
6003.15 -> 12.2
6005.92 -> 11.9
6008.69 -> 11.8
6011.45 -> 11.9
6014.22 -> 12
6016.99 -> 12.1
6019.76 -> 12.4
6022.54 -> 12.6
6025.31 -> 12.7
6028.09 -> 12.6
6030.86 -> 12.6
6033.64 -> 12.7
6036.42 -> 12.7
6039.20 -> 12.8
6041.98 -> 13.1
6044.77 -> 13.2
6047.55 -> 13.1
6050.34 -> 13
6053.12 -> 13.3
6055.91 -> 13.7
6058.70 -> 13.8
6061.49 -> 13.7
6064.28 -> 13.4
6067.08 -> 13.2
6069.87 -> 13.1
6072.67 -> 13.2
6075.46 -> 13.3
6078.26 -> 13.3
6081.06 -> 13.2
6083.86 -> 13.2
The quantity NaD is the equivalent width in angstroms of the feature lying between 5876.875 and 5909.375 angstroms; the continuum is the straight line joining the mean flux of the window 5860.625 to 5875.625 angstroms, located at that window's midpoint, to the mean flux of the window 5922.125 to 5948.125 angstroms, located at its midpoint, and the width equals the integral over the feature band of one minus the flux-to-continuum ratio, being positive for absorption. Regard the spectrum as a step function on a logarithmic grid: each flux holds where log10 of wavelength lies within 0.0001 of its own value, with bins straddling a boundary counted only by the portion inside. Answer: 1.1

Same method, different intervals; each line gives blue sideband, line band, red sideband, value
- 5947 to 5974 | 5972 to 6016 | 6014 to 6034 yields 1.9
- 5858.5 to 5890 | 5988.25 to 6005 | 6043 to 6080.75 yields 0.5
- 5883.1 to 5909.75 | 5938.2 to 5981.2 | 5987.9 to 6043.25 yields -3.4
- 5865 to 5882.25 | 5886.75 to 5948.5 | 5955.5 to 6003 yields 0.8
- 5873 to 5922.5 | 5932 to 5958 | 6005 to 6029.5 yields -1.5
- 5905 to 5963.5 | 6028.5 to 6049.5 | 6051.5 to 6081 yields 0.6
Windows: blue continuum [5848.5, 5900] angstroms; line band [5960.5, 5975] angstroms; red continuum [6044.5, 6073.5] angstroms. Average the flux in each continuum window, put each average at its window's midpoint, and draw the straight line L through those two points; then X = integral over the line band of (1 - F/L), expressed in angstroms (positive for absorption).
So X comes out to -1.2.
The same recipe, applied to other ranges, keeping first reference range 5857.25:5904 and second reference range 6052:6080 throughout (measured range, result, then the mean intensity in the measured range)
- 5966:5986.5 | -0.6 angstroms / 13.1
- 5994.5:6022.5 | 1.6 angstroms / 12.2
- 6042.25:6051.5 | 0.1 angstroms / 13.1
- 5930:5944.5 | -0.3 angstroms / 12.7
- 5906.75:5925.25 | -0.5 angstroms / 12.7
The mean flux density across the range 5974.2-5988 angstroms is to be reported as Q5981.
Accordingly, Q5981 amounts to 12.5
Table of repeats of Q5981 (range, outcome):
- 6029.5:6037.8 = 12.7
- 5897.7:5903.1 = 12.2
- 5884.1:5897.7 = 11.5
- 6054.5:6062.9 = 13.7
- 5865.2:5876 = 12.3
